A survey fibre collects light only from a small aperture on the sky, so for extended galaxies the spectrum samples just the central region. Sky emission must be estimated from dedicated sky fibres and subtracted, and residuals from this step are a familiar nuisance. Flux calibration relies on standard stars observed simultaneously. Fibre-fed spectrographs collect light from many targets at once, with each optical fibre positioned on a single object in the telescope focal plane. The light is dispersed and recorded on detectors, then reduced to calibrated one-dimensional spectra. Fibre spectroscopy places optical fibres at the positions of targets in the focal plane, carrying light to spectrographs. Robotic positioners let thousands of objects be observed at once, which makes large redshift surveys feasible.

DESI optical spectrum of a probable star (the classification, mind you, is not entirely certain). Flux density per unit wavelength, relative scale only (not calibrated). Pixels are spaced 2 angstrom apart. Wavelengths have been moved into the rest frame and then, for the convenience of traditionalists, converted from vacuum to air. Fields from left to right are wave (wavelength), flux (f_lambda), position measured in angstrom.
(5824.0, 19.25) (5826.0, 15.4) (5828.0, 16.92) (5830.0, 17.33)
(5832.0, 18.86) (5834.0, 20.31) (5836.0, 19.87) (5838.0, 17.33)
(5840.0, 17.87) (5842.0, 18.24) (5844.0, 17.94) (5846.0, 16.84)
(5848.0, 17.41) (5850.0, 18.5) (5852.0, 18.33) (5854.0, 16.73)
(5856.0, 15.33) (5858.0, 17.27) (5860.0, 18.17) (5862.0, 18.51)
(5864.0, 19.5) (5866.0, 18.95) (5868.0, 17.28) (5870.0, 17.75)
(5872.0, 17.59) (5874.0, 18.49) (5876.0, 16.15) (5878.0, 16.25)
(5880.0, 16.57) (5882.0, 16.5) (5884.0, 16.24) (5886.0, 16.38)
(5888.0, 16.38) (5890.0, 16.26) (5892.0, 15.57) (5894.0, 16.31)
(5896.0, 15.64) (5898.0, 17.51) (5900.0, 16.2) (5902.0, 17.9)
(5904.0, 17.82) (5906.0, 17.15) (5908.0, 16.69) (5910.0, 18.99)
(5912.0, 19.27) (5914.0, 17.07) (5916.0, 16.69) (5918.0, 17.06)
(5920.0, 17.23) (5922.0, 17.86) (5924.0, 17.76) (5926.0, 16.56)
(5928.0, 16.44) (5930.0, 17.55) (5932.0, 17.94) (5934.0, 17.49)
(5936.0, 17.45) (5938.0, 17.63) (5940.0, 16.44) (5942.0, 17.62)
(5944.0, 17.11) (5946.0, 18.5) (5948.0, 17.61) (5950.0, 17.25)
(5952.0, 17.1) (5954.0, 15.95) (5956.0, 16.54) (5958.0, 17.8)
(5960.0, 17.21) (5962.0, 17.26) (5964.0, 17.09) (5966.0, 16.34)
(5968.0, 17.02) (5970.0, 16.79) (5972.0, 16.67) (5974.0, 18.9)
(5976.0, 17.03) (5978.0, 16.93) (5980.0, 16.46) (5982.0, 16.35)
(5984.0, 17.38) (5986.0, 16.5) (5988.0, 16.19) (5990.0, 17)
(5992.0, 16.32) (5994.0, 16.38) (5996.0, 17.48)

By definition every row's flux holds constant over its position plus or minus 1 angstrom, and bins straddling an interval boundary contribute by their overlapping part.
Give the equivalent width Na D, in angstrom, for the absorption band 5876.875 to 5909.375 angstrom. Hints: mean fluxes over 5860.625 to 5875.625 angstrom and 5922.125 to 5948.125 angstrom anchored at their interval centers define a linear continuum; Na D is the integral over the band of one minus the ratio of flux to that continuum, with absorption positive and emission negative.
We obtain 2.34 angstrom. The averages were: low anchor 18.2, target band 16.6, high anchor 17.4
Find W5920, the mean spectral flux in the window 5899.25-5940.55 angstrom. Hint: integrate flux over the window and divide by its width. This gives 17.4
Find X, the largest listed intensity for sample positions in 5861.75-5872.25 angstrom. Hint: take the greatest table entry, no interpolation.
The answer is 19.5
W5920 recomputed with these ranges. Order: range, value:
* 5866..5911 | 16.9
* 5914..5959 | 17.2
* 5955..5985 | 17.1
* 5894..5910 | 17.1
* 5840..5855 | 17.7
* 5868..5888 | 16.9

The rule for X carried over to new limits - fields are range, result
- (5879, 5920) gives 19.27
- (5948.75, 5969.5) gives 17.8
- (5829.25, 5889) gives 20.31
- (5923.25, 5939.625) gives 17.94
